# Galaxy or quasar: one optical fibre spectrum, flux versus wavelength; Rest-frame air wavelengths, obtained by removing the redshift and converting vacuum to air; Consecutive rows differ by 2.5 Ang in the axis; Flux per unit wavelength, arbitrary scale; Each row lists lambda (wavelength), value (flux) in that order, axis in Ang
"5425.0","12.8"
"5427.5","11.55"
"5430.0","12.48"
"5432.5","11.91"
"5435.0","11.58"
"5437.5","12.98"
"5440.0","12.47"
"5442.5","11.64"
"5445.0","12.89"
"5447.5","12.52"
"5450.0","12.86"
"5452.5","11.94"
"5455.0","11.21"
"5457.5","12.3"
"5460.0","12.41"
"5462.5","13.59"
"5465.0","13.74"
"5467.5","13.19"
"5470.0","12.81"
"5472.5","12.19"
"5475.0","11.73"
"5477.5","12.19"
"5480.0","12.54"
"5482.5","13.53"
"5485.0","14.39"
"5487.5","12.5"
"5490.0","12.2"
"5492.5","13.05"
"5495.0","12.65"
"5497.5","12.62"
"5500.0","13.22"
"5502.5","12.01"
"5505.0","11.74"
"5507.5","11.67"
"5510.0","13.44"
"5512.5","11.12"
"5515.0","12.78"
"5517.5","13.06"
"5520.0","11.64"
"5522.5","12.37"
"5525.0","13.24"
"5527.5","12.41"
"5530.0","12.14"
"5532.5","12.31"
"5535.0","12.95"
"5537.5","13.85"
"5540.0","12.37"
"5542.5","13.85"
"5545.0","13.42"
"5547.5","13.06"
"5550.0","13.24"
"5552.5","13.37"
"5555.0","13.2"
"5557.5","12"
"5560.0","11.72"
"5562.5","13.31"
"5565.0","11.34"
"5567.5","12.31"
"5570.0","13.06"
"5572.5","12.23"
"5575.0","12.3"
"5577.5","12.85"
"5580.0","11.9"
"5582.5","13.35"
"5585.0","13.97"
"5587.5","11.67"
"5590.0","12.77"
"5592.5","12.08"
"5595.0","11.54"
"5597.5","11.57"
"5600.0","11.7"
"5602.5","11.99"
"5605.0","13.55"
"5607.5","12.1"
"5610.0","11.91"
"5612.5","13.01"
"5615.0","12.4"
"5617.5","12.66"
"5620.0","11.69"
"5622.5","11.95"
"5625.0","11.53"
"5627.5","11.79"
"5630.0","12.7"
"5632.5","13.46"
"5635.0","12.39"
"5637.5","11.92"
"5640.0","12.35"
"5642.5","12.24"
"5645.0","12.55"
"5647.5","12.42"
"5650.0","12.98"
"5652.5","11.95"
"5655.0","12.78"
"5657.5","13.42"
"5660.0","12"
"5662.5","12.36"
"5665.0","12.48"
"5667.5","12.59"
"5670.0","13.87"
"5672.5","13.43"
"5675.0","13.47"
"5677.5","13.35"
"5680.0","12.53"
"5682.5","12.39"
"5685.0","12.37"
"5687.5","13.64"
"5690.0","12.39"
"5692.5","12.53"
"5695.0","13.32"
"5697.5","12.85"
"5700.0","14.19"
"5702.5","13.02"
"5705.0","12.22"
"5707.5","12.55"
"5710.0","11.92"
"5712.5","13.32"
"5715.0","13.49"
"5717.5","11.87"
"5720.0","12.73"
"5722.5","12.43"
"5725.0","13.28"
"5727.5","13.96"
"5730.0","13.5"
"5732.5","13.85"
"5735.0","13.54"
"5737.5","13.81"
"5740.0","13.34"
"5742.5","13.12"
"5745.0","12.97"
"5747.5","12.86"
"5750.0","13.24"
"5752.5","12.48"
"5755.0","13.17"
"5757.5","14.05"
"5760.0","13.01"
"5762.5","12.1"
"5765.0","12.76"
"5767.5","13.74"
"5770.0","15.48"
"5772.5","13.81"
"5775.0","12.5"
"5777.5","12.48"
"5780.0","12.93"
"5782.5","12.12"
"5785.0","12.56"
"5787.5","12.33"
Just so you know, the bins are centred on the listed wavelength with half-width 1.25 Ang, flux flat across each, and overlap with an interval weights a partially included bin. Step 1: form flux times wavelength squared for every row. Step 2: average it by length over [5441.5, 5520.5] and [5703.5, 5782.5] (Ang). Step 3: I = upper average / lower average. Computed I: 1.15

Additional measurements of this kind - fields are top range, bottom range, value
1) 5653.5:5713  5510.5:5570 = 1.07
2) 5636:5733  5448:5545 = 1.09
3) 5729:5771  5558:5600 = 1.15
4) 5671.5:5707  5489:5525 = 1.11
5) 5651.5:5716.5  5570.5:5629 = 1.08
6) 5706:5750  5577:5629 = 1.11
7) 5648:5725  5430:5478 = 1.12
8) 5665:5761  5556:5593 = 1.10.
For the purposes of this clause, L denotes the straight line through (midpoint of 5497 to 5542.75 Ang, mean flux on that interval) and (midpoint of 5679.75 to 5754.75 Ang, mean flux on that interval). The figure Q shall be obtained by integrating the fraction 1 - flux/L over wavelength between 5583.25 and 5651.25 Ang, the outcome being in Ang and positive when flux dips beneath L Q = 2.3 Ang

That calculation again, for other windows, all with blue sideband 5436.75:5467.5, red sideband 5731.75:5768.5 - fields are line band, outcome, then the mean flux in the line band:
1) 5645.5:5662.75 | 0.6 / 12.6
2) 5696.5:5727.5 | 0.6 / 12.9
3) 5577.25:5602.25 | 1.1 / 12.3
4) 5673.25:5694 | 0.3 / 12.9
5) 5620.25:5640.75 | 1.1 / 12.2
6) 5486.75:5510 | 0.4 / 12.5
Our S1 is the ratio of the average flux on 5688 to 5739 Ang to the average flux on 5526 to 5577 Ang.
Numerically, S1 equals 1.0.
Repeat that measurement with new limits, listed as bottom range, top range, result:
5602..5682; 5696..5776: 1.05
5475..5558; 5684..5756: 1.02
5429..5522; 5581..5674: 1.00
